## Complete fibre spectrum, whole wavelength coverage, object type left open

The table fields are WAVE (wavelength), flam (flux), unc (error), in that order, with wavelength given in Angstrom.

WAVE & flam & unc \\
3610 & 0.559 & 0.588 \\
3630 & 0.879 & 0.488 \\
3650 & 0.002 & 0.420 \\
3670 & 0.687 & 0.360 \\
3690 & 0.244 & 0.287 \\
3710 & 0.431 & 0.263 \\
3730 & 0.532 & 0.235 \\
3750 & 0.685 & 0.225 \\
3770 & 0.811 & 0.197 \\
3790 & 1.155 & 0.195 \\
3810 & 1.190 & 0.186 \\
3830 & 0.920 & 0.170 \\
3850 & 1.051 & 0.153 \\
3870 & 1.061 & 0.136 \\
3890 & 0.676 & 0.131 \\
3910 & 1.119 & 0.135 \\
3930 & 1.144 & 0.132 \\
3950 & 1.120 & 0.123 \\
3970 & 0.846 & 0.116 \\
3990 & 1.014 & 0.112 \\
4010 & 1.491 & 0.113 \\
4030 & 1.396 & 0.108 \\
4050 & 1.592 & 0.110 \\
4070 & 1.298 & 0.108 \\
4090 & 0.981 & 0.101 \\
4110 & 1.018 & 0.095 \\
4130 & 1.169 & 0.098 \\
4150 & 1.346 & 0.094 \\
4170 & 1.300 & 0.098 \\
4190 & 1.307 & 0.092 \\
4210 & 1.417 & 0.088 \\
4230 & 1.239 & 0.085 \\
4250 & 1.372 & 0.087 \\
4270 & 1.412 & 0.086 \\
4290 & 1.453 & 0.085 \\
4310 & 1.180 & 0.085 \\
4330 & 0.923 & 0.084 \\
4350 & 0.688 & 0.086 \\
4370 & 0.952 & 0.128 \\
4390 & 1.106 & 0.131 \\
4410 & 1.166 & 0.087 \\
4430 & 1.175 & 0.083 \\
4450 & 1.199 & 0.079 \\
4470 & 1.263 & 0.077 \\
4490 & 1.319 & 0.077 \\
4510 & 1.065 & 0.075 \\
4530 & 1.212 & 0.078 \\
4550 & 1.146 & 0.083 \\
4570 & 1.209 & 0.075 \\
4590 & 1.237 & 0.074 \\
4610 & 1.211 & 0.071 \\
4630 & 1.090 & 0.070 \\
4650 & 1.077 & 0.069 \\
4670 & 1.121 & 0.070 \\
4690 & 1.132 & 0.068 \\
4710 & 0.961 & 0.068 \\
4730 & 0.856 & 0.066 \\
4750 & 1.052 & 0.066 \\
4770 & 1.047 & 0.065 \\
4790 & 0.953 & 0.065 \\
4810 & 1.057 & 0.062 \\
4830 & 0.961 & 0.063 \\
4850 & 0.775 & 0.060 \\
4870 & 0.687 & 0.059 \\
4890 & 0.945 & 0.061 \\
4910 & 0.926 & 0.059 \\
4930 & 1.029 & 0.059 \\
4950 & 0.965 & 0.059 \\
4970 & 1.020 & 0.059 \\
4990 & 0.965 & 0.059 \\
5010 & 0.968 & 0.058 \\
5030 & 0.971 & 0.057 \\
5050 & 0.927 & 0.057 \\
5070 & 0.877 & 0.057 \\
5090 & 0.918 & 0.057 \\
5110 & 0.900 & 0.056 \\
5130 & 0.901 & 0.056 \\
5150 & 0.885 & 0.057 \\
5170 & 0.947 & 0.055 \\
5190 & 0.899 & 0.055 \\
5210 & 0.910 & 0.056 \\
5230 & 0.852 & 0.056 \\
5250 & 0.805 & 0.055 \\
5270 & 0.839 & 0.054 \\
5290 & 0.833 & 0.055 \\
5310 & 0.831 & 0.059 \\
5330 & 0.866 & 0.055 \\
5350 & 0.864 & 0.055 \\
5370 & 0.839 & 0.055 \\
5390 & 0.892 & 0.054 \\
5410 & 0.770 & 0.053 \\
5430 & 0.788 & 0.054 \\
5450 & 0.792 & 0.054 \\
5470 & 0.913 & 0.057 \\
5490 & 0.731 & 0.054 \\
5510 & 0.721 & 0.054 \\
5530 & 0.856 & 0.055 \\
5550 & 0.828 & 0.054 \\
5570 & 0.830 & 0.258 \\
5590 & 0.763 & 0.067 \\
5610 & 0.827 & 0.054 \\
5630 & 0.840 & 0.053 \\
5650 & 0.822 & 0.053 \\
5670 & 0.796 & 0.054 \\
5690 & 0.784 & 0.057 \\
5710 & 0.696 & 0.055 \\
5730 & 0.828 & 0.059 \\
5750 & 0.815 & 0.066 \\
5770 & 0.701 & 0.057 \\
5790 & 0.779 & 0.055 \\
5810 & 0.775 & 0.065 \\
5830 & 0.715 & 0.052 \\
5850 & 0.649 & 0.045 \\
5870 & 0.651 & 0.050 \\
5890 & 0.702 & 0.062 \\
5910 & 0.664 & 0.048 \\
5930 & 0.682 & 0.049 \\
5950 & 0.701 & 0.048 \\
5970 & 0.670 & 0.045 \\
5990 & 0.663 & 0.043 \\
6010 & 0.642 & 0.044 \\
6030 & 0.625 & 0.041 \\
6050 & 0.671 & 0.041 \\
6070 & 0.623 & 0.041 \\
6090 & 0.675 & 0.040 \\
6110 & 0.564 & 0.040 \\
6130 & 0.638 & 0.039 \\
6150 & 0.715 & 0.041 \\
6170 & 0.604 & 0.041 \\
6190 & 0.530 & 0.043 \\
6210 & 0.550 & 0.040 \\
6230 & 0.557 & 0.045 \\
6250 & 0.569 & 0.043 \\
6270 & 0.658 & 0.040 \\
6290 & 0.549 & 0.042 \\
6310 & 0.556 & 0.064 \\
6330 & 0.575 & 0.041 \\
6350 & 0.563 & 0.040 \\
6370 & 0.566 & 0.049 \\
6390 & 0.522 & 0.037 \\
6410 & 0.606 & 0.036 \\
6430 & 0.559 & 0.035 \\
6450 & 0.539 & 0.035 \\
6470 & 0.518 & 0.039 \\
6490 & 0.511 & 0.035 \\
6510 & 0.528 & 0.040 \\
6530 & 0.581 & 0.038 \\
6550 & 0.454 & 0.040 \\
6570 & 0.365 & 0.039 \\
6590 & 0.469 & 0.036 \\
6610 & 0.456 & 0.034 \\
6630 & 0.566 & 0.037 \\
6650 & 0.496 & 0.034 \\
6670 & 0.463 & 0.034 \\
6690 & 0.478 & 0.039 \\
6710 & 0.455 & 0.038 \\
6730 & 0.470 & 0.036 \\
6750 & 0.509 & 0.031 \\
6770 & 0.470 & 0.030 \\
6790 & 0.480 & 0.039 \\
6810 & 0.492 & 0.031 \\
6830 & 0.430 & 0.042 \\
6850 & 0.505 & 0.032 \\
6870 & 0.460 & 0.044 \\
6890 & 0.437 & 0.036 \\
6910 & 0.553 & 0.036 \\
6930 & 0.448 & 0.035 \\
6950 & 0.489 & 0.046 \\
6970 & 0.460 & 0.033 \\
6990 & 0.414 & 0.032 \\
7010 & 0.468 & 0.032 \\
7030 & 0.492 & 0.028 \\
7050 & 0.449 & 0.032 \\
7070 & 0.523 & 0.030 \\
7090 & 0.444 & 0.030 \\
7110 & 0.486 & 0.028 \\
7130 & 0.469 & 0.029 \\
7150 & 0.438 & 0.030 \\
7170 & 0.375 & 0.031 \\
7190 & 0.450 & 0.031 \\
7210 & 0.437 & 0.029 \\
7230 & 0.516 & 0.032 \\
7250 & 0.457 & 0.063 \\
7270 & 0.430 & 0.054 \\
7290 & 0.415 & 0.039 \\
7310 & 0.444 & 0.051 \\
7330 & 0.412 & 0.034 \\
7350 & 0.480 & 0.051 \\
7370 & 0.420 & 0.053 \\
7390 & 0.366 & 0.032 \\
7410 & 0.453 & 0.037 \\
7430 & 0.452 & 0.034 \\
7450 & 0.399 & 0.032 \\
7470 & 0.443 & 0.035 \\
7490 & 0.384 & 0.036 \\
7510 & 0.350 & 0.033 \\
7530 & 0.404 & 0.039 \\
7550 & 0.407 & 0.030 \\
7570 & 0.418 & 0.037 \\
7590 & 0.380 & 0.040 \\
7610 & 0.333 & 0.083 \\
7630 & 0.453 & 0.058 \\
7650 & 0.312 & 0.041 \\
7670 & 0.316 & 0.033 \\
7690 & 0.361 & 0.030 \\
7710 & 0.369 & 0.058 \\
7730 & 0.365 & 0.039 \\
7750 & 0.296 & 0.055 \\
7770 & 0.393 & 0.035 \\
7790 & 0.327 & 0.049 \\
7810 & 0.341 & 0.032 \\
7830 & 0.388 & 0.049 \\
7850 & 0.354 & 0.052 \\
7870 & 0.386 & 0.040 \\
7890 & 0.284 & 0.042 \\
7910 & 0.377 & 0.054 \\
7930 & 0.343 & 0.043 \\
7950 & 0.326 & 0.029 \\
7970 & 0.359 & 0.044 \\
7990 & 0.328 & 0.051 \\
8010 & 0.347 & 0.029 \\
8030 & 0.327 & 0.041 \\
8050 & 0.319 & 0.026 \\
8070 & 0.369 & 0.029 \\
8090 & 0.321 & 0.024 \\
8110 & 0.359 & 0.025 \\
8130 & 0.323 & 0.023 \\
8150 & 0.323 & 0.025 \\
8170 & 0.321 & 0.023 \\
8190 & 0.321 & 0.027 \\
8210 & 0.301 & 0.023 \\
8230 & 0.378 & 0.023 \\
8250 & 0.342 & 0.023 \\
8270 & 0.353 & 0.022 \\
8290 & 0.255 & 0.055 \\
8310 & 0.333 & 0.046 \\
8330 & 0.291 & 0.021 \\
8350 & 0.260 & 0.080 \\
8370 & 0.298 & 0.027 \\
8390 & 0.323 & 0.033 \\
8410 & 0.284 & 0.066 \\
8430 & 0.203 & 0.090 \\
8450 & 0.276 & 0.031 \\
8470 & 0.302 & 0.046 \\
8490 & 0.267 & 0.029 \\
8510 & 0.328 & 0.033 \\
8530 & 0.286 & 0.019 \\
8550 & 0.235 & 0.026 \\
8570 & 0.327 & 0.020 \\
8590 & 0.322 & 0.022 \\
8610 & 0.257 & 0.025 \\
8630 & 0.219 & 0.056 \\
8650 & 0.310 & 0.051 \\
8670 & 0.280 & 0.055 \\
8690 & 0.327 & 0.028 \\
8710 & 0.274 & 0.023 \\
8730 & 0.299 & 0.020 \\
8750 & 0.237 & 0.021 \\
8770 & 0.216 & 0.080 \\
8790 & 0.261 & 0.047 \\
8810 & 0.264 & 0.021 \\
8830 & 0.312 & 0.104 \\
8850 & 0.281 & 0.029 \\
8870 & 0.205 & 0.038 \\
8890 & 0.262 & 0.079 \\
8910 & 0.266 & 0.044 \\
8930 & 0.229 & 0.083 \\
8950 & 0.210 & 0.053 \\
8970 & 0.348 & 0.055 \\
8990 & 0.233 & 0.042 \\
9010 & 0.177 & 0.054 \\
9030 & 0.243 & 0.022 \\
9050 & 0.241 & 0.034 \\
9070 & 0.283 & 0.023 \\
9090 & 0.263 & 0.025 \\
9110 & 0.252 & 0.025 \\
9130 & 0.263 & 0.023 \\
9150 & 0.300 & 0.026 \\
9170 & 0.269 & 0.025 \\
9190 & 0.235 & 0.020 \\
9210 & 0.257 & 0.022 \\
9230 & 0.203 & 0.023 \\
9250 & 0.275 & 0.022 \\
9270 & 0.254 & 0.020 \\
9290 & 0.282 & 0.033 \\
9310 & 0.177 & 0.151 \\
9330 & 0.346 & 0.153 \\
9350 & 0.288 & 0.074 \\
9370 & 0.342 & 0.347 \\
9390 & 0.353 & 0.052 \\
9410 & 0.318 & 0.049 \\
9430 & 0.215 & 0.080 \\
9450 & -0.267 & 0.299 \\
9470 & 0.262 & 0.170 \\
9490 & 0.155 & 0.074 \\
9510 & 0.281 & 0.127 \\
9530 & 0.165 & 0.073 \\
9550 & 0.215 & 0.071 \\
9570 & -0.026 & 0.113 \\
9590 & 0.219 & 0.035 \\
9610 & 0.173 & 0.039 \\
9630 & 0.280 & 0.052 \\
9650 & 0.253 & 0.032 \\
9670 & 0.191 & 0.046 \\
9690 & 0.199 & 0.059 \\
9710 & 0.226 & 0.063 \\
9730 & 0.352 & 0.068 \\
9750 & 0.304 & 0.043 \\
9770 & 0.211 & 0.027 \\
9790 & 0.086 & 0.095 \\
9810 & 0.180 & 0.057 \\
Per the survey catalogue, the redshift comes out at 0.00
